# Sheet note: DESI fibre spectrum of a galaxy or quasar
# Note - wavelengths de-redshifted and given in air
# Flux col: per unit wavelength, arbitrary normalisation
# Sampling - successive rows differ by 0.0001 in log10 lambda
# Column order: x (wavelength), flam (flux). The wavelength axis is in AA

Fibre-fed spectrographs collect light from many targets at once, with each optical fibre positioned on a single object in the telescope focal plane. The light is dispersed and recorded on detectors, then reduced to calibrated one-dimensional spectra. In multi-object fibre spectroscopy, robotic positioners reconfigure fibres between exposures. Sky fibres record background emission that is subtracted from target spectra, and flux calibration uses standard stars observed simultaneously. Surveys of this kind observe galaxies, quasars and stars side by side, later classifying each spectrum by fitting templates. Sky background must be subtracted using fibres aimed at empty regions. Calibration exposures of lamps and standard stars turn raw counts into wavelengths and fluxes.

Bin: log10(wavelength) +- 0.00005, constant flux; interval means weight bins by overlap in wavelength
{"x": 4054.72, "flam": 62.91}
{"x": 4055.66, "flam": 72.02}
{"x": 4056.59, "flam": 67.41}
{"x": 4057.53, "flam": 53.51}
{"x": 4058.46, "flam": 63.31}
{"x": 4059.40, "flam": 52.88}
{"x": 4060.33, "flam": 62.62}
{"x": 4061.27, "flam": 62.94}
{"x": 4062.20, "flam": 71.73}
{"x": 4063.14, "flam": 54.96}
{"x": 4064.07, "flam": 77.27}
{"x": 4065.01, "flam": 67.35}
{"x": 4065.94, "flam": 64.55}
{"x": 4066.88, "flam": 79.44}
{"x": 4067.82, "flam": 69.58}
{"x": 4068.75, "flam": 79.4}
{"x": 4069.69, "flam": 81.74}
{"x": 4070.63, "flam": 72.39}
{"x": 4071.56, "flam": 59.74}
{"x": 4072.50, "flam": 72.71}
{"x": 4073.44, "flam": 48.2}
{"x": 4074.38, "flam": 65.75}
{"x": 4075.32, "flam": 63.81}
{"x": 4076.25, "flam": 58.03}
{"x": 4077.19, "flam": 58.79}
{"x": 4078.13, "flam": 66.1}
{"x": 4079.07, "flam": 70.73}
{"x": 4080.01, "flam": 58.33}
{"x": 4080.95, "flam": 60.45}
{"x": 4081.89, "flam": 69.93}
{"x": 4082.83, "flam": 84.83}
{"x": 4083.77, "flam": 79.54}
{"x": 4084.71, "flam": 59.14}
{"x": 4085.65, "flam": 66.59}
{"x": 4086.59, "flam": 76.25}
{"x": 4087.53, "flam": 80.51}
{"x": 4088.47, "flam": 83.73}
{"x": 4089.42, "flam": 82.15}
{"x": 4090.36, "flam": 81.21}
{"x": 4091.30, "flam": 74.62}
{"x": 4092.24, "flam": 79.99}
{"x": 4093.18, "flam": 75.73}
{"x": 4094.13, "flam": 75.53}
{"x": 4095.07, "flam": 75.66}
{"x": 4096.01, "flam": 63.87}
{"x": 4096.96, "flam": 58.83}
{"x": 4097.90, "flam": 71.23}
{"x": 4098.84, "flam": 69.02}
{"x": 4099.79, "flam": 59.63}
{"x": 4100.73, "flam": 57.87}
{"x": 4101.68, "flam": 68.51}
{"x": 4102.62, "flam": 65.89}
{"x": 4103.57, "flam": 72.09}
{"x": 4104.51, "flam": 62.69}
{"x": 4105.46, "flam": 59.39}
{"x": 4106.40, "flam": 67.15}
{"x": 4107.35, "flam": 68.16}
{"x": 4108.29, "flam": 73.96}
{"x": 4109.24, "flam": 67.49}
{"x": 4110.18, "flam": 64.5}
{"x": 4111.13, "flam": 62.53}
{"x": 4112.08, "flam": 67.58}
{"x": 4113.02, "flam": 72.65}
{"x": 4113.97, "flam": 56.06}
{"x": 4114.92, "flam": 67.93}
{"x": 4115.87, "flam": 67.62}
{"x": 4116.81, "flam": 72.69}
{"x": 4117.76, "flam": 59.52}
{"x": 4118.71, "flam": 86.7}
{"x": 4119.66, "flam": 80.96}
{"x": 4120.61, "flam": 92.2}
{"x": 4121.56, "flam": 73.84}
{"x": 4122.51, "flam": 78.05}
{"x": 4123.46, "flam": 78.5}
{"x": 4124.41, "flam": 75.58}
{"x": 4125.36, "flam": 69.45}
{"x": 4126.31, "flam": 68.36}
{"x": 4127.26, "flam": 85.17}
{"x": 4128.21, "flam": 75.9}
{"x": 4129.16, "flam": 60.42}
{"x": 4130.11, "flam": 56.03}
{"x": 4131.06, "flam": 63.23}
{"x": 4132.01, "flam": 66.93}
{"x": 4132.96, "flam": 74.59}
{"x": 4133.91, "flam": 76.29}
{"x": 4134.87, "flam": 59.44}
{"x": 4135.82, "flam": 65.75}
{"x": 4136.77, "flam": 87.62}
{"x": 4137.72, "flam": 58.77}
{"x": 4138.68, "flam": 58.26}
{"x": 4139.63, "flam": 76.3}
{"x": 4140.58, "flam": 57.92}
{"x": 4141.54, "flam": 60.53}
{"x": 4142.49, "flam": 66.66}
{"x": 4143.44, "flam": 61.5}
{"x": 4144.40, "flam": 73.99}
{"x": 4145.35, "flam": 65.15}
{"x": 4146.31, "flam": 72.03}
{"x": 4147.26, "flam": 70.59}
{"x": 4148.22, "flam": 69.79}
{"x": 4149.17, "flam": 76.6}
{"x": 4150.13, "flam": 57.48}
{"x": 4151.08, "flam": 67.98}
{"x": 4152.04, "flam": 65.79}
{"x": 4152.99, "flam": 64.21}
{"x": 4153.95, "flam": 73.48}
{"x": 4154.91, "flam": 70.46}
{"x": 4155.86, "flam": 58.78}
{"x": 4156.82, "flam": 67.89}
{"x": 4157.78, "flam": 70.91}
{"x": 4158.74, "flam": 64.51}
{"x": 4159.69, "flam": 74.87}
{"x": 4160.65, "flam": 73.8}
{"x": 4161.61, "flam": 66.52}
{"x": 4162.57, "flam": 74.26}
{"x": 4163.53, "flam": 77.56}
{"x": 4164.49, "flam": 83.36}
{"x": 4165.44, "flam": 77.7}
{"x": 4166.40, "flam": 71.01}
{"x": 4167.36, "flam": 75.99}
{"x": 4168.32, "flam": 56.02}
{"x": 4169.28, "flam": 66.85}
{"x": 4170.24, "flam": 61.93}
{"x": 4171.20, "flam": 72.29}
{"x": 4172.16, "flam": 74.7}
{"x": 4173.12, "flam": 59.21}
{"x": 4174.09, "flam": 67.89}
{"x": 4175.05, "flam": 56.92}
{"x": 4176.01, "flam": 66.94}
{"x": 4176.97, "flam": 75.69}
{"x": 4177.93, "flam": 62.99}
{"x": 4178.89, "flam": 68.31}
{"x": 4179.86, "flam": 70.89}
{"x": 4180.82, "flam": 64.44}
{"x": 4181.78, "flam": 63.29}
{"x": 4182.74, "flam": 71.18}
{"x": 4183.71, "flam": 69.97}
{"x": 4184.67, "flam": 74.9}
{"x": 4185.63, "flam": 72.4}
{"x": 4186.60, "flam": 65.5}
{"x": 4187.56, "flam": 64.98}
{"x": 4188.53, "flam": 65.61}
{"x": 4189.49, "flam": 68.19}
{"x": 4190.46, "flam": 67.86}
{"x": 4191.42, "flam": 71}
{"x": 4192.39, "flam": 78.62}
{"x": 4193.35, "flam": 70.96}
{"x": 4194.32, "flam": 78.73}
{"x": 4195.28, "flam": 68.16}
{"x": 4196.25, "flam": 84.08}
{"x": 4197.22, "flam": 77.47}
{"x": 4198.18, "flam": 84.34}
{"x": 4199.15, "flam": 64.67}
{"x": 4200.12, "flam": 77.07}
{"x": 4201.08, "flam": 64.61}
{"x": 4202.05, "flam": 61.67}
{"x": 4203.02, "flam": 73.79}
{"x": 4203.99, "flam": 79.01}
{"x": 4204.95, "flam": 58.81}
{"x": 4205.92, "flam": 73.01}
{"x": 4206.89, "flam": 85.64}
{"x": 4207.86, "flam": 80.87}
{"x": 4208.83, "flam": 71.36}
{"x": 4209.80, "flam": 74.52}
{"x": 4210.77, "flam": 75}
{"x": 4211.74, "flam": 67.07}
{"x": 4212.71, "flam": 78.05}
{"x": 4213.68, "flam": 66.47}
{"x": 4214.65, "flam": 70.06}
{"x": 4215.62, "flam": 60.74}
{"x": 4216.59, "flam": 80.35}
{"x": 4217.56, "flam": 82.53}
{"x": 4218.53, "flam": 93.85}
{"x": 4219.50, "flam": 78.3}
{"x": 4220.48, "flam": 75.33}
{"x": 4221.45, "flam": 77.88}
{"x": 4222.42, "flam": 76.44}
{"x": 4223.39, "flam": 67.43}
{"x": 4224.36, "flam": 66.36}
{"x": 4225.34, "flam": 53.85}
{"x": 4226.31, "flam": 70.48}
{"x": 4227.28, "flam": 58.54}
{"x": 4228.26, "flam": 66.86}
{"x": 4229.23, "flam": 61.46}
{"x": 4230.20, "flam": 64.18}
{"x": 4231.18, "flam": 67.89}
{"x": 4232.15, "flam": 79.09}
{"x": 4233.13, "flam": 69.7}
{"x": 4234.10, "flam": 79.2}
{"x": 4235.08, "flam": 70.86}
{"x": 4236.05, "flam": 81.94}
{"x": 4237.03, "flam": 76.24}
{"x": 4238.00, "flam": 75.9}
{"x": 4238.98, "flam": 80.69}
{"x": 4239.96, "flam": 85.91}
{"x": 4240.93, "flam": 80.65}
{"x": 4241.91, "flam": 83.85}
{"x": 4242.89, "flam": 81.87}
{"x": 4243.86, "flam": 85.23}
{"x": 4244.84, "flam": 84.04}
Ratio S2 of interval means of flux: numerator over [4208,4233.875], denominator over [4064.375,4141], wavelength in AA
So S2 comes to 1.03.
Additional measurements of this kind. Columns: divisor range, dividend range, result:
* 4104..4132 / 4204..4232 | 1.02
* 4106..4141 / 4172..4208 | 1.01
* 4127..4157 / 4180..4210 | 1.06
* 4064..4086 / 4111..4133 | 1.05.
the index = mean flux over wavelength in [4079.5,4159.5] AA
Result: 69.6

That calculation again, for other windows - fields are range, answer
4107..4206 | 69.8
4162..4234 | 71.1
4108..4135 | 70.9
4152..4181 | 69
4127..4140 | 68.6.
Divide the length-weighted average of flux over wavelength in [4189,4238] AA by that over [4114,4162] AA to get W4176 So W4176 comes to 1.04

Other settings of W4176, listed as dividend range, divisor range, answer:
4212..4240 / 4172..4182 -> 1.10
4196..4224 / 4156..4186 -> 1.07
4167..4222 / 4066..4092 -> 1.01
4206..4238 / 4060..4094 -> 1.04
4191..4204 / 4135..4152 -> 1.10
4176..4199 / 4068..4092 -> 1.01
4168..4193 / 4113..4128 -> 0.91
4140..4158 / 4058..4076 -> 1.00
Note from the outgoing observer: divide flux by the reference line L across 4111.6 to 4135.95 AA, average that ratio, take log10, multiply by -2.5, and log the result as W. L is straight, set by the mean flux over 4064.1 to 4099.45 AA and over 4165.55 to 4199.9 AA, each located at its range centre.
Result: -0.02 mag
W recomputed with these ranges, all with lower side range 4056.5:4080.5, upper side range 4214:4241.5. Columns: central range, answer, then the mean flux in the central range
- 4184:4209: -0.010 mag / 72.4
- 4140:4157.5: 0.041 mag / 66.8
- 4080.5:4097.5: -0.114 mag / 73.8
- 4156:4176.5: 0.014 mag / 69.4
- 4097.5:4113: 0.016 mag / 66.3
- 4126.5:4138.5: -0.004 mag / 68.9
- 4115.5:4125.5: -0.123 mag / 76.2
